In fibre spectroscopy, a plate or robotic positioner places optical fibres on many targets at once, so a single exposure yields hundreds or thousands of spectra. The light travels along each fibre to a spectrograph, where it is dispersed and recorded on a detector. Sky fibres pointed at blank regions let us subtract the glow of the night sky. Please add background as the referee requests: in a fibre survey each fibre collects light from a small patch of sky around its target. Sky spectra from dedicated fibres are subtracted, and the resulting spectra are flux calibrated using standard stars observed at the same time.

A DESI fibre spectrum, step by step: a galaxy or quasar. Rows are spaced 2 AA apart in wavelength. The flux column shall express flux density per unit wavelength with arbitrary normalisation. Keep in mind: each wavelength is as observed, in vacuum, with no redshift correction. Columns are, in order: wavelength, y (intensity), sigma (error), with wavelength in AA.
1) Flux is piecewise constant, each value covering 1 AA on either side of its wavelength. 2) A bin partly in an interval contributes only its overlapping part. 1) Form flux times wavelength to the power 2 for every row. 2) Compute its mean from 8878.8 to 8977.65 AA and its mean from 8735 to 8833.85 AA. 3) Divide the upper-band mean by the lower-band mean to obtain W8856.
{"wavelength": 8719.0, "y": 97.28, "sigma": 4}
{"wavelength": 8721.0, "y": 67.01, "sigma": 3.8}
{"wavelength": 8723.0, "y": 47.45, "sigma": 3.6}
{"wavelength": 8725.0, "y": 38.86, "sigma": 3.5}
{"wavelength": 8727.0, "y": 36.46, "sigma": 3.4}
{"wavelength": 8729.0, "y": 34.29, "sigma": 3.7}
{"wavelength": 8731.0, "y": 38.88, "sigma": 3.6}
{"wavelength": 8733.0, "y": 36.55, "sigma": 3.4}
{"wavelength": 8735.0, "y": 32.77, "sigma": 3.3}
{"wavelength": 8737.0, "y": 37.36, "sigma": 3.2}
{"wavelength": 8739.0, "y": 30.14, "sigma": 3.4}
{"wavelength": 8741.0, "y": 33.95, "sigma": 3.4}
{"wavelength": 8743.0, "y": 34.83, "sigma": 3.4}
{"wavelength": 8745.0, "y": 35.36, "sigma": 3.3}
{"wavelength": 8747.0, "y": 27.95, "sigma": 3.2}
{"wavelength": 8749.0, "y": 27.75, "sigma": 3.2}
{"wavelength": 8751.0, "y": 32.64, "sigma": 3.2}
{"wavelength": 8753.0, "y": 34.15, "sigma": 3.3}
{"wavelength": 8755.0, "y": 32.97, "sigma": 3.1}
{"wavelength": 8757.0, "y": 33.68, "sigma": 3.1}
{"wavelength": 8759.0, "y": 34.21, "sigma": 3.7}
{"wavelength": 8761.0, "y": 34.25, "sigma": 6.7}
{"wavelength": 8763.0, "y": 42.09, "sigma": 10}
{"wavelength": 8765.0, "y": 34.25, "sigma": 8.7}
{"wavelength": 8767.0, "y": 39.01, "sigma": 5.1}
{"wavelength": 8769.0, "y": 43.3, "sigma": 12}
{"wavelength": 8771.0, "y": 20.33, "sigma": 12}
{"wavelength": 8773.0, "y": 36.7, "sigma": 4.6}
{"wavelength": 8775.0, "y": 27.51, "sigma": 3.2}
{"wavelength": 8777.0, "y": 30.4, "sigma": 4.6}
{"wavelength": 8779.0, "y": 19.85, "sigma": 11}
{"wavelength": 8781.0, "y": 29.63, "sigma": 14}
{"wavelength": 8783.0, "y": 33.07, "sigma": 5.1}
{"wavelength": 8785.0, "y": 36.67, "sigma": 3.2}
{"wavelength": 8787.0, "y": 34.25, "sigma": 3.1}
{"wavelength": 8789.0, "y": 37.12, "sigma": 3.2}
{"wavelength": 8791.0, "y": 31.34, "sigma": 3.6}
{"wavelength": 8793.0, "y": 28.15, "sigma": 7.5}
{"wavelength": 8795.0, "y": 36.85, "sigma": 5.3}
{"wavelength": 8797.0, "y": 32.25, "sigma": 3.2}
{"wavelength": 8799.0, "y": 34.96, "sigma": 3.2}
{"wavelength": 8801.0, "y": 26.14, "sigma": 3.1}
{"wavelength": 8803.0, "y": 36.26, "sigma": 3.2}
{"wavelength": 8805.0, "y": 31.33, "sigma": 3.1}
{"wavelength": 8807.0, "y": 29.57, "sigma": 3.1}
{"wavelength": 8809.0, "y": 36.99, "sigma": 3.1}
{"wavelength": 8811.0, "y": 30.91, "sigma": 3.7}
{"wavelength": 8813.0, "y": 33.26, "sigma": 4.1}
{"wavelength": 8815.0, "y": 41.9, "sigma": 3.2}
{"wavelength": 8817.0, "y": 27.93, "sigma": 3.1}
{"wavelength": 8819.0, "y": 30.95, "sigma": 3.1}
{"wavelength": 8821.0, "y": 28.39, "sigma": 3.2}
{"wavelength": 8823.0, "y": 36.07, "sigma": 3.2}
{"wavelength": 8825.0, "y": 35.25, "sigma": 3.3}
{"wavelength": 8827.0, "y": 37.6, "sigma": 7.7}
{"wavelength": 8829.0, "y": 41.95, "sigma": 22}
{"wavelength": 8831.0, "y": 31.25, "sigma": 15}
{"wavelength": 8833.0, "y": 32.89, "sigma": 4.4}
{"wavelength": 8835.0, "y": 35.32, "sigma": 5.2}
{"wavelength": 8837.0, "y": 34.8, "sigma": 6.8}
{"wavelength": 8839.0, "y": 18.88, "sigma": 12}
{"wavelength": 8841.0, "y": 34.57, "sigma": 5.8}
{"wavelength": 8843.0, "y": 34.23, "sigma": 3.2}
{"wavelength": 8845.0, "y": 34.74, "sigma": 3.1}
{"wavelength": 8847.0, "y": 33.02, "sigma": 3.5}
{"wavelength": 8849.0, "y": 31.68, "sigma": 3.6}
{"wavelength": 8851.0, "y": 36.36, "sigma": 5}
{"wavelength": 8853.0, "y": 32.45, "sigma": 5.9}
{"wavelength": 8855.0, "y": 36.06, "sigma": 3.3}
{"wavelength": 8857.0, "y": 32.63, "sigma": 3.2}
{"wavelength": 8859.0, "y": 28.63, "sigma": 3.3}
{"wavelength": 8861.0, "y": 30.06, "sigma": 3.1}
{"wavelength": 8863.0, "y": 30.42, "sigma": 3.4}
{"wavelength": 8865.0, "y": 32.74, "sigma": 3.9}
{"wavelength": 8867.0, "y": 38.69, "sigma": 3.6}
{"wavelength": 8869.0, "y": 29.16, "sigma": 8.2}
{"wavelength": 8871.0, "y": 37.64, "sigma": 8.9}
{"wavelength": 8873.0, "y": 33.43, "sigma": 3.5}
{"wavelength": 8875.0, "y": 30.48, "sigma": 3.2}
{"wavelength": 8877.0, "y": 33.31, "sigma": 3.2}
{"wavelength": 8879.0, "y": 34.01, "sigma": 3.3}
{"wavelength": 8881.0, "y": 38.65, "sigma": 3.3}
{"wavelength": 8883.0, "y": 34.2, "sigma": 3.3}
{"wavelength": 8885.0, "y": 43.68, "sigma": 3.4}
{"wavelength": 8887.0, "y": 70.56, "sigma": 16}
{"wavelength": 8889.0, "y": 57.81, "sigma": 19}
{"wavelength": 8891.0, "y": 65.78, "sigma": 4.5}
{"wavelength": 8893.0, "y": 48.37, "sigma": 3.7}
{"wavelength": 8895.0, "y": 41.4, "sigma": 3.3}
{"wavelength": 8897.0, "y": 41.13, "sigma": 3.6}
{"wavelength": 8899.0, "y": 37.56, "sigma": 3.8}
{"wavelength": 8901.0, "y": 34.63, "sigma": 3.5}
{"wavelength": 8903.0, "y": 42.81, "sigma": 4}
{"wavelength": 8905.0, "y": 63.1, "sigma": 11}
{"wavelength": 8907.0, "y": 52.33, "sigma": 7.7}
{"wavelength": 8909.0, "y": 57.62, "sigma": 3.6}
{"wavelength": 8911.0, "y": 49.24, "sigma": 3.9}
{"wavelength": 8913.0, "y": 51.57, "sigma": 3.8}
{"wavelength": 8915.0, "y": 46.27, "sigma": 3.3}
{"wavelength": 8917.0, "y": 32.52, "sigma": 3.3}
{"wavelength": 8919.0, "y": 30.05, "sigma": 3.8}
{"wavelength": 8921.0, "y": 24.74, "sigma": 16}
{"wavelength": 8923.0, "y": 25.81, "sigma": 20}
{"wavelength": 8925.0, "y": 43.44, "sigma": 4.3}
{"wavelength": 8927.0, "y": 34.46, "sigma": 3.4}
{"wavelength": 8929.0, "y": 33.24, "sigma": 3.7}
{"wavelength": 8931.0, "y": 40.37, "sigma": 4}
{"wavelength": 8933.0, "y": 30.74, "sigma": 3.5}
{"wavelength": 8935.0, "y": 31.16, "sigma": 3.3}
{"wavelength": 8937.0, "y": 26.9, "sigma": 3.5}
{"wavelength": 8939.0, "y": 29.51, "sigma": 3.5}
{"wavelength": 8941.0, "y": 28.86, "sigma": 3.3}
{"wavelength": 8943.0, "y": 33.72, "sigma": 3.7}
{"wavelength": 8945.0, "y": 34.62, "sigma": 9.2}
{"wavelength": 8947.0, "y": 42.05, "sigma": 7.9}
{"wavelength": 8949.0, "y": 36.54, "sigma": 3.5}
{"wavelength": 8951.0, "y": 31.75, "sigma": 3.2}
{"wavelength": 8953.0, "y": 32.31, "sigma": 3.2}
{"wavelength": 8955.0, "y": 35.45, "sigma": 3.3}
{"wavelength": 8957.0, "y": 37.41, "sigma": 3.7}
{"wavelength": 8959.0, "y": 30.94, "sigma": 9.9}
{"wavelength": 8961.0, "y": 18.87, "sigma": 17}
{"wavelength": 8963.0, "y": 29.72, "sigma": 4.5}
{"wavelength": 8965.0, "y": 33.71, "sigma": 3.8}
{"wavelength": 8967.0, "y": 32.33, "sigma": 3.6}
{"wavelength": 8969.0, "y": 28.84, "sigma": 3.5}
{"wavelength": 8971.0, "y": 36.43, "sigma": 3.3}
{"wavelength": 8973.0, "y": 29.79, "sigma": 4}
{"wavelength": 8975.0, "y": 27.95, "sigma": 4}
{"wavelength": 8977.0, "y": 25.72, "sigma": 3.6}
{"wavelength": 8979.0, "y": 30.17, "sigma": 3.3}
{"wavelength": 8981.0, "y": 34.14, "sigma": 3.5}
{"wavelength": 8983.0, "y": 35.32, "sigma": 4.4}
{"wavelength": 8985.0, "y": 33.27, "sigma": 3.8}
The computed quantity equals 1.18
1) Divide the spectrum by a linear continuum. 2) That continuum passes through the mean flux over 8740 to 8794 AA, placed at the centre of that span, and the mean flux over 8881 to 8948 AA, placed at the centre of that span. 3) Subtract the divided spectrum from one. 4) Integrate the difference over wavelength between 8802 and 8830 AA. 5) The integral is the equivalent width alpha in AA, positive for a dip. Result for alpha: 1.1 AA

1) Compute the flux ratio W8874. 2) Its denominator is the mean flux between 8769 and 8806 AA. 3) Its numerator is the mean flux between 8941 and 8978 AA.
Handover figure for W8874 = 1.01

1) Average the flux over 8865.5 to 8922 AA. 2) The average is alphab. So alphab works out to 42.8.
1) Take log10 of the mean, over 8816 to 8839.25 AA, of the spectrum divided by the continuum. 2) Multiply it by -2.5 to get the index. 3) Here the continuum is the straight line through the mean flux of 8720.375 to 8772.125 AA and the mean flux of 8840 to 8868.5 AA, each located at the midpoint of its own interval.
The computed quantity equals 0.028 mag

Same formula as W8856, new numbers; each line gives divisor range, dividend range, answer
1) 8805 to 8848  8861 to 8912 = 1.31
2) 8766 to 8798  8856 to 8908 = 1.30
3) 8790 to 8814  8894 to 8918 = 1.45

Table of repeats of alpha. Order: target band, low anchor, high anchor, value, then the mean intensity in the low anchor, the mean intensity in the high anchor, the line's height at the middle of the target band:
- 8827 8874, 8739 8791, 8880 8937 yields 6.69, 32.9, 42.7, 38.8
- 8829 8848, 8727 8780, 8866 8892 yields 3.18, 33.3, 42.1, 39.3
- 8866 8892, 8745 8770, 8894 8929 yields -1.30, 34.7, 41.4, 40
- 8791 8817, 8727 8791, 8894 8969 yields 1.01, 33.4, 36.6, 34.3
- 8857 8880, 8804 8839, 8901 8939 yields 2.35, 33.5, 39.4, 36.3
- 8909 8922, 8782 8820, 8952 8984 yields -3.54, 33.2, 31.2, 31.8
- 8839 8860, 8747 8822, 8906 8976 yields 0.53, 32.7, 34.9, 33.6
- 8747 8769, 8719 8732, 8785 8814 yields 3.52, 47.9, 32.9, 41.4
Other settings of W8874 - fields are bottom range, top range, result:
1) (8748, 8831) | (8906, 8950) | 1.12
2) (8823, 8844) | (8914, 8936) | 1.00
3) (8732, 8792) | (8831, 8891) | 1.09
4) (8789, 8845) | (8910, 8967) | 1.03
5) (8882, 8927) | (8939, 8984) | 0.71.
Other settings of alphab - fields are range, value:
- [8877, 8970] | 38.7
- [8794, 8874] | 33.2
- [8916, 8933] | 32.9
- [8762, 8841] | 33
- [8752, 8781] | 32.9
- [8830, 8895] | 36.8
